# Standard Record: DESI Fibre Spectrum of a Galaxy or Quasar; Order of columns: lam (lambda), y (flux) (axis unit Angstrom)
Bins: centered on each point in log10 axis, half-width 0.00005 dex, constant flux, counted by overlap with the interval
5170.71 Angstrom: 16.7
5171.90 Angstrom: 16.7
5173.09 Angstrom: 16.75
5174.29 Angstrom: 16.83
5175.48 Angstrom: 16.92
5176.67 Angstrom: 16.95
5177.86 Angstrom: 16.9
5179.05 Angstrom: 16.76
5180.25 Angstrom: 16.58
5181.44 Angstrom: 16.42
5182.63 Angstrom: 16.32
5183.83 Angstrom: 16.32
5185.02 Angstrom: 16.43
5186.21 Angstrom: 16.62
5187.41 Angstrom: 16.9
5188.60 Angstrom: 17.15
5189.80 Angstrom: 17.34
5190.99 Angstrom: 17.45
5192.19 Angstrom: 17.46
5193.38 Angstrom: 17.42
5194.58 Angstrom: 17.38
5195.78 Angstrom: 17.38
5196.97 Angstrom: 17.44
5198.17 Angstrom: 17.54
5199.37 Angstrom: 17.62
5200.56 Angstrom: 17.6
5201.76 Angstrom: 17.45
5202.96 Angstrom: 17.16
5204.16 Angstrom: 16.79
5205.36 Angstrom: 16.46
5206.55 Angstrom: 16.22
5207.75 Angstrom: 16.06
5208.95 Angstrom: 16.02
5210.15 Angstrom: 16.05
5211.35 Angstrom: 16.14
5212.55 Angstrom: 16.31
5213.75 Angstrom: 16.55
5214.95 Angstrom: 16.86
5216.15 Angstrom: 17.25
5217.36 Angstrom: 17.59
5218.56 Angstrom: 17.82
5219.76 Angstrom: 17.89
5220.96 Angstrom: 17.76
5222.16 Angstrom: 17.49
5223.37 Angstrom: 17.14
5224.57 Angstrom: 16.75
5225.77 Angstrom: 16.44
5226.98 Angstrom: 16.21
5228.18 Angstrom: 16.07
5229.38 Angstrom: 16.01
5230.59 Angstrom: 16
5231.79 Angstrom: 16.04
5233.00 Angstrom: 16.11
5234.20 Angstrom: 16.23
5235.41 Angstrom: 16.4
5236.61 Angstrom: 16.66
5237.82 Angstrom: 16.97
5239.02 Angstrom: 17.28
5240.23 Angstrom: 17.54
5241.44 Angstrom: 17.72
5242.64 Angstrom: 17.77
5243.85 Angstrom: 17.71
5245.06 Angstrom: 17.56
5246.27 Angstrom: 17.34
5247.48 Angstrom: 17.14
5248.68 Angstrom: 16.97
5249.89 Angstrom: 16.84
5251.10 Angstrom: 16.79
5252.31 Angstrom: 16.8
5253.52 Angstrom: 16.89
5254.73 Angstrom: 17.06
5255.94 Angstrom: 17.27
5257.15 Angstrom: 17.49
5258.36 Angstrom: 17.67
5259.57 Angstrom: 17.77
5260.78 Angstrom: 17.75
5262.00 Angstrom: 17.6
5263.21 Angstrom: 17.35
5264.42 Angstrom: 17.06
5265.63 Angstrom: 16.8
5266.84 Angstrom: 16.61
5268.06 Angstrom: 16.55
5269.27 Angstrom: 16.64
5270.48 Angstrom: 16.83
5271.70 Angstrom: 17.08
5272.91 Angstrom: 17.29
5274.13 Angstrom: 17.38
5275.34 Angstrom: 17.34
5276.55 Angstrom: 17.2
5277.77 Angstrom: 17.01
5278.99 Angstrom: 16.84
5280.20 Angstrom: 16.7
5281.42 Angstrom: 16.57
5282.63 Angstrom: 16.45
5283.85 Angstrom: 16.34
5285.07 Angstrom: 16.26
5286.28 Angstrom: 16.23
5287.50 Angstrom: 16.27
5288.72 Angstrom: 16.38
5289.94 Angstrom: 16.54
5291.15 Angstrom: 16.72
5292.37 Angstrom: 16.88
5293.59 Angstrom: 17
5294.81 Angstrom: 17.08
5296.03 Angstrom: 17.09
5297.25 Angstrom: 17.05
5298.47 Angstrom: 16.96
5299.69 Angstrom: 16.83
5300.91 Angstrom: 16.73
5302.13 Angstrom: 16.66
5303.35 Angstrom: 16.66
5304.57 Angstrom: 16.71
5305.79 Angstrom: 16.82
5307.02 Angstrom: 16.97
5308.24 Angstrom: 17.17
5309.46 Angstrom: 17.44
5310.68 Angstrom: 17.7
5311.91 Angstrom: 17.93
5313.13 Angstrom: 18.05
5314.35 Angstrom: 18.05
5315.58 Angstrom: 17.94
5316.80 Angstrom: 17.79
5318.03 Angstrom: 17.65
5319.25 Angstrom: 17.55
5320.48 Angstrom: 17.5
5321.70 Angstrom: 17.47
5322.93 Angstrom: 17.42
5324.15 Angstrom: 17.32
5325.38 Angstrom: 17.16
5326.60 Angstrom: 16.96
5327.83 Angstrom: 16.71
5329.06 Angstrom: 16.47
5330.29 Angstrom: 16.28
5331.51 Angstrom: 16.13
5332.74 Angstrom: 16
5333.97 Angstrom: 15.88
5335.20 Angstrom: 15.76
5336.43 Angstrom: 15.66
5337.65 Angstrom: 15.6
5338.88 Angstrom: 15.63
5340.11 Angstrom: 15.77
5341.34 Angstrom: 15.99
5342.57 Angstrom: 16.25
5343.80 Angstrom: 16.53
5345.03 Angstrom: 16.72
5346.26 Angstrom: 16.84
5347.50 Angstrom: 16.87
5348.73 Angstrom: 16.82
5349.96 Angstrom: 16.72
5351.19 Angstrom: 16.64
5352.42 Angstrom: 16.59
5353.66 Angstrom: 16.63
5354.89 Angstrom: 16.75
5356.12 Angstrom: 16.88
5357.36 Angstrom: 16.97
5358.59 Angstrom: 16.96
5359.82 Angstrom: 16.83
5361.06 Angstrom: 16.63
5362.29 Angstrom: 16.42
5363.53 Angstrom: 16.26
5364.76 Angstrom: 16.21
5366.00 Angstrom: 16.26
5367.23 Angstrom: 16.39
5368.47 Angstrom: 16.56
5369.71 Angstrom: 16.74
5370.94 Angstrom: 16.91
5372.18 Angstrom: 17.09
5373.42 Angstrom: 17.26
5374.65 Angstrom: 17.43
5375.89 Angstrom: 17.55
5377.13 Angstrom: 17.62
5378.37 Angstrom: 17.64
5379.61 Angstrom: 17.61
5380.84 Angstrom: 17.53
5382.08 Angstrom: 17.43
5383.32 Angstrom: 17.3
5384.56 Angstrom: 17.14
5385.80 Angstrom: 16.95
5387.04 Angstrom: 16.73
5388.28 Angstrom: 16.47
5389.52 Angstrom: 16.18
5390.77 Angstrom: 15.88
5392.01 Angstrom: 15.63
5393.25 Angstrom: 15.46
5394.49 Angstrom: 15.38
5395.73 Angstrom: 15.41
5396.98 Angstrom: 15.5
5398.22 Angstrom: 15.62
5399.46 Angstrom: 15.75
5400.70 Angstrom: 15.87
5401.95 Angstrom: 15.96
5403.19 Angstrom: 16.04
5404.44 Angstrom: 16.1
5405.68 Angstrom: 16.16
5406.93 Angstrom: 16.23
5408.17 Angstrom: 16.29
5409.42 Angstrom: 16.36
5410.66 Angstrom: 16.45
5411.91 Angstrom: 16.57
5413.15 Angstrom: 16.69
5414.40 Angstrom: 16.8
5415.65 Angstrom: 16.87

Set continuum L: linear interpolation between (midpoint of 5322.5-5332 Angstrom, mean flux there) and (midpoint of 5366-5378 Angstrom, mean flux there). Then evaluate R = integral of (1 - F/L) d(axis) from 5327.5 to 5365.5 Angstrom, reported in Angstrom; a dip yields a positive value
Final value 1.1 Angstrom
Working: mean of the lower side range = 16.8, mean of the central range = 16.4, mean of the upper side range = 17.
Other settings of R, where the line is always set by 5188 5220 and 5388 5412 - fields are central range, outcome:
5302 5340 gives -1.24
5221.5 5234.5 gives 0.38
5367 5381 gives -0.97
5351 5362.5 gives -0.40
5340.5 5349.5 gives -0.17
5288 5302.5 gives -0.26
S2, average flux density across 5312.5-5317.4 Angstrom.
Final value 18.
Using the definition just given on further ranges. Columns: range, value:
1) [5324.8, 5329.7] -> 16.8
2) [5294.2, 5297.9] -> 17.1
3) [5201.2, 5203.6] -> 17.3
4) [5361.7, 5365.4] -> 16.3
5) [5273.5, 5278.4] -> 17.2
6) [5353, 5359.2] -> 16.8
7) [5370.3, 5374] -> 17.1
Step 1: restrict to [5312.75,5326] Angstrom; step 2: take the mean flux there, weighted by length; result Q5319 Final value 17.6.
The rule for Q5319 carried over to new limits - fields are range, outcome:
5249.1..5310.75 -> 16.9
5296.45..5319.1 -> 17.3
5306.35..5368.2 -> 16.8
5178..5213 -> 16.9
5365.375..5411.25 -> 16.5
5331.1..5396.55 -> 16.6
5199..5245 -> 16.9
